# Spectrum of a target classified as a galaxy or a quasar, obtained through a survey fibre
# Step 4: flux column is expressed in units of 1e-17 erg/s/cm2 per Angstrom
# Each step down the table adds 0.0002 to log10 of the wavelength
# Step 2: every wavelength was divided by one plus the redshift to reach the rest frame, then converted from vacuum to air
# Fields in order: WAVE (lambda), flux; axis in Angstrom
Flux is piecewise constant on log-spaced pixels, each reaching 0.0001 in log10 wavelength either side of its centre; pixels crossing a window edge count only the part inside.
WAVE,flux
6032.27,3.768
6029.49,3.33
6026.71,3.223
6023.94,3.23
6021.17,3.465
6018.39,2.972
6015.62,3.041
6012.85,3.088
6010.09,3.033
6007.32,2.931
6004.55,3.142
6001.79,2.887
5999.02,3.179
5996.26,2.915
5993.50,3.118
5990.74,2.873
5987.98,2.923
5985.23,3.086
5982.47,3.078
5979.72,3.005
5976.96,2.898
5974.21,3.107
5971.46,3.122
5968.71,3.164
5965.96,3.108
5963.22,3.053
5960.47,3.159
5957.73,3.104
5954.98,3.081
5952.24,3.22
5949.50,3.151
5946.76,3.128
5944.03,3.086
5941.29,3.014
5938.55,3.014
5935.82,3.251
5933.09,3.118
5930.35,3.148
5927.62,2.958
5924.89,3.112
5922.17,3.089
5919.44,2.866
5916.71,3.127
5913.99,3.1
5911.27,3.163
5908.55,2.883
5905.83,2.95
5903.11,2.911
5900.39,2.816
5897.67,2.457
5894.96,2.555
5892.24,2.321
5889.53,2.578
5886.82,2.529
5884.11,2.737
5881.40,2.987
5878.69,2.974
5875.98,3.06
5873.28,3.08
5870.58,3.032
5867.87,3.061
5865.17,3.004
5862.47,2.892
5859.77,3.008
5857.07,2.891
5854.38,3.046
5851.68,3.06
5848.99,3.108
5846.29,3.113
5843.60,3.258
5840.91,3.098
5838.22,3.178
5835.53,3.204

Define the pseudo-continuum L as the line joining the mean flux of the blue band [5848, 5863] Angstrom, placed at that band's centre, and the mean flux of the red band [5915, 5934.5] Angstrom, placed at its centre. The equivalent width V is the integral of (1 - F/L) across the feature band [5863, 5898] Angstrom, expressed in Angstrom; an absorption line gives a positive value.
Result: 2.5 Angstrom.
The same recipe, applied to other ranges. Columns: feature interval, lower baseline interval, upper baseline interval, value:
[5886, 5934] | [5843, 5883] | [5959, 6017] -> 2.6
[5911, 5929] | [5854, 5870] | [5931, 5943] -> 0.1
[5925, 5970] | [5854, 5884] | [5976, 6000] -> -1.6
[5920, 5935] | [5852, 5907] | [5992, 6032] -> -0.7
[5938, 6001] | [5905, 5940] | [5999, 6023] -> 0.1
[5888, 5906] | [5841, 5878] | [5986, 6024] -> 2.4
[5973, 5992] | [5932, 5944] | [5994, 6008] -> 0.3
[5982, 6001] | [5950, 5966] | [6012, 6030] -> 0.8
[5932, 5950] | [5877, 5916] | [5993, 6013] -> -1.3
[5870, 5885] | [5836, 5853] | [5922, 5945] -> 0.7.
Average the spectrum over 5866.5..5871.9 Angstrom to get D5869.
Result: 3.04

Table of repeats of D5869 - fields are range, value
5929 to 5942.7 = 3.11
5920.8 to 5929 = 3.05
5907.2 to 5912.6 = 3.02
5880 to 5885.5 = 2.86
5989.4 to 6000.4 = 3.02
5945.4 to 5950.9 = 3.14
